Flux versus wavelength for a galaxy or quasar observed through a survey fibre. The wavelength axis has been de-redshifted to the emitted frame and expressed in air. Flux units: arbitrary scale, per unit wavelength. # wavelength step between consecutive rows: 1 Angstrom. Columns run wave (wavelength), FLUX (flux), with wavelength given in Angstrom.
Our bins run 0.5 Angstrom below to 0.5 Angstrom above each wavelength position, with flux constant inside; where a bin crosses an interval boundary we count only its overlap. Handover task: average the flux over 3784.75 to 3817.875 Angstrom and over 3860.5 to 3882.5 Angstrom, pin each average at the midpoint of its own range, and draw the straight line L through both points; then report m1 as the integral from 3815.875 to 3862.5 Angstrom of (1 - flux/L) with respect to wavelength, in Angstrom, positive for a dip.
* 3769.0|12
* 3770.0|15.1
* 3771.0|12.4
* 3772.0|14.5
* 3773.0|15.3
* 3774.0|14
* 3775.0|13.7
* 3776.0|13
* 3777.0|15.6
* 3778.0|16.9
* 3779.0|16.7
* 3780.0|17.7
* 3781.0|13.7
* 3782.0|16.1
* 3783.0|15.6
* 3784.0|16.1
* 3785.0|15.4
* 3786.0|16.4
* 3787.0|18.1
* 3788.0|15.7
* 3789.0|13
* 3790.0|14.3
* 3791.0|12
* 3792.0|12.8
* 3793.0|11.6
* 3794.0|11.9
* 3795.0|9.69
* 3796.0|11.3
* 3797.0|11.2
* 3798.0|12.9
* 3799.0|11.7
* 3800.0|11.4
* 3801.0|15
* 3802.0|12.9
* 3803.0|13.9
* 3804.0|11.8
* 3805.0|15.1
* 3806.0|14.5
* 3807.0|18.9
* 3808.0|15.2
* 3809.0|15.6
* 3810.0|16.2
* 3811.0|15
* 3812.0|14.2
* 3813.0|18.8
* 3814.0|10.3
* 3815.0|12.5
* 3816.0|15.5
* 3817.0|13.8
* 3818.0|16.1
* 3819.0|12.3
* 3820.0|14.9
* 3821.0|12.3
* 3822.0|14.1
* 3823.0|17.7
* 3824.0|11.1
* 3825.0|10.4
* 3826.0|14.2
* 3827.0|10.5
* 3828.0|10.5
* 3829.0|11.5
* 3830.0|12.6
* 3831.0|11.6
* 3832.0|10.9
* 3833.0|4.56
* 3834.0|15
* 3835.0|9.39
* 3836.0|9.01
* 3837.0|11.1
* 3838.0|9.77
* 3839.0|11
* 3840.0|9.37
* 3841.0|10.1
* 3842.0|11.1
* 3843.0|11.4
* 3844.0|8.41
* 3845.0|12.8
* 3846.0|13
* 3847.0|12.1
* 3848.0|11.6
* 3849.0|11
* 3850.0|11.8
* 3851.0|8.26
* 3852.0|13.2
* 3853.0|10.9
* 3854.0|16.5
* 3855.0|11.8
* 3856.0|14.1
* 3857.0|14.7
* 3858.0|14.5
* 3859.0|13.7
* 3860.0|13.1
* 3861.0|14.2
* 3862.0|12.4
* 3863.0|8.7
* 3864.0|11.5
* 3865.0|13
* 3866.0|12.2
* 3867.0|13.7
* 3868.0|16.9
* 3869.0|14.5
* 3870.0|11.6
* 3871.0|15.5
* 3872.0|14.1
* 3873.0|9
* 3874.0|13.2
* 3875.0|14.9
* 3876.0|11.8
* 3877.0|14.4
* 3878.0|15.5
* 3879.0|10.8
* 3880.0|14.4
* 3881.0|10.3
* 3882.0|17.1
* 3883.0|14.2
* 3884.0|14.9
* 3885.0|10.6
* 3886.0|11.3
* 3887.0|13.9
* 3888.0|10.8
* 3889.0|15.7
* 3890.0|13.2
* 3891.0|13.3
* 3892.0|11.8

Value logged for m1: 4.9 Angstrom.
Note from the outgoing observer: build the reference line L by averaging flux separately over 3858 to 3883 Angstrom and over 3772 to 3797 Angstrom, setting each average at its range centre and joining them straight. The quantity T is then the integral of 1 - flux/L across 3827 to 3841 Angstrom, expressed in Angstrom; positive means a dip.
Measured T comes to 3.3 Angstrom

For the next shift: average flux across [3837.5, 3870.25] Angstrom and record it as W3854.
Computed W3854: 12.2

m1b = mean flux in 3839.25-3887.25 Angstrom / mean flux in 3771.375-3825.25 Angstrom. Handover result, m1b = 0.9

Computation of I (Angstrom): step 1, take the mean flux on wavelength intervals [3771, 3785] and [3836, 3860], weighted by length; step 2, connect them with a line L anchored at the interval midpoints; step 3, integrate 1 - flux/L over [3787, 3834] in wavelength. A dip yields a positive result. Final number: 1.4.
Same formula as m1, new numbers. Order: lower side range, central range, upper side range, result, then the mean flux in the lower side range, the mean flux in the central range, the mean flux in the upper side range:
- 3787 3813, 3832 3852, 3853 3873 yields 4.2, 13.7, 10.6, 13.3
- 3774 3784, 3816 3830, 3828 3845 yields -1.7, 15.4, 13.1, 10.5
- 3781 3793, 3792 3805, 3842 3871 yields 2.0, 14.8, 12.2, 12.6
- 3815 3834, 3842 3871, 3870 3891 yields 0.8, 12.5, 12.6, 13.2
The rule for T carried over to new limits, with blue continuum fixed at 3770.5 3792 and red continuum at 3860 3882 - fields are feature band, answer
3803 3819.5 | -0.40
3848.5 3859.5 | 0.55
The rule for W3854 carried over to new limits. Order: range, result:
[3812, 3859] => 12.2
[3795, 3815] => 13.8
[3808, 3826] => 14.2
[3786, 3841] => 12.9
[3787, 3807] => 13.1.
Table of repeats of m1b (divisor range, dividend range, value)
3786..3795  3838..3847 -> 0.80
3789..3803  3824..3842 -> 0.87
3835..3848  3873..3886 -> 1.23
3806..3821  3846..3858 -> 0.84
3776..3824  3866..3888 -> 0.93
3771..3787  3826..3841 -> 0.69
